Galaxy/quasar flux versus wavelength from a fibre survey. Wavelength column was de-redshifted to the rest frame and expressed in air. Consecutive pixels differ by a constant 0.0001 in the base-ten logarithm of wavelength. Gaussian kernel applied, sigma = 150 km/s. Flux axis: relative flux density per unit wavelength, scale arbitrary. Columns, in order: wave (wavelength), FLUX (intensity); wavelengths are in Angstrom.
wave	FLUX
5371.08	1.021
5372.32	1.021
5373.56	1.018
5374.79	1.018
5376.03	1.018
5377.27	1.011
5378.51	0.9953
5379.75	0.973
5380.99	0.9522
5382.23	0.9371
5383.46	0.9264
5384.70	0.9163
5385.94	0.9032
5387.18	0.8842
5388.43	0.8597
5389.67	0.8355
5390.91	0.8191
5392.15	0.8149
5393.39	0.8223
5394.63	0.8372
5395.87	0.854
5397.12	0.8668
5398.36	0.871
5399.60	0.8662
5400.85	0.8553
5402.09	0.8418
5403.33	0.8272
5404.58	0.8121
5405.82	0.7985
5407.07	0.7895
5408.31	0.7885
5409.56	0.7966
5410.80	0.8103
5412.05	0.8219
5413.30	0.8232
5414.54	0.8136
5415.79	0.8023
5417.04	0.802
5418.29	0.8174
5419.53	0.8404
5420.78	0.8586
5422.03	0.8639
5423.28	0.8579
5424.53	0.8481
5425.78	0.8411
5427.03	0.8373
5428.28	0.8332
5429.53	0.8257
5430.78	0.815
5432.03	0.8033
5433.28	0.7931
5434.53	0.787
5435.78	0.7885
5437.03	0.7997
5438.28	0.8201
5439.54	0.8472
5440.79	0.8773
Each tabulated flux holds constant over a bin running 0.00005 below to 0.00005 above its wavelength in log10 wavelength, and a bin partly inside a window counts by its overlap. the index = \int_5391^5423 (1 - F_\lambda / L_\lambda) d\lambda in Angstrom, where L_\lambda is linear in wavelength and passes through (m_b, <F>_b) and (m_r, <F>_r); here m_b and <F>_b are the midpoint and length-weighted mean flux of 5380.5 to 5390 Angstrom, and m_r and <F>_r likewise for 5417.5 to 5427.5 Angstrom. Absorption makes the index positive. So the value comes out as 1.5 Angstrom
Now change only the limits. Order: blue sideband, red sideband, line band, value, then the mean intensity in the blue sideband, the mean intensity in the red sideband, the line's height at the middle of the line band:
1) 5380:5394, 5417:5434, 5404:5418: 0.74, 0.882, 0.832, 0.851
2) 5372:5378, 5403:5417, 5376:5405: 1.20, 1.02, 0.807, 0.923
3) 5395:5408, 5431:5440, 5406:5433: -0.08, 0.837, 0.805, 0.82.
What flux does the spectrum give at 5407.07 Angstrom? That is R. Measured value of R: 0.7895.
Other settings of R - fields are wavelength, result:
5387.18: 0.8842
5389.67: 0.8355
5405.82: 0.7985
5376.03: 1.018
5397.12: 0.8668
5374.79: 1.018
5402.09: 0.8418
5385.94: 0.9032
